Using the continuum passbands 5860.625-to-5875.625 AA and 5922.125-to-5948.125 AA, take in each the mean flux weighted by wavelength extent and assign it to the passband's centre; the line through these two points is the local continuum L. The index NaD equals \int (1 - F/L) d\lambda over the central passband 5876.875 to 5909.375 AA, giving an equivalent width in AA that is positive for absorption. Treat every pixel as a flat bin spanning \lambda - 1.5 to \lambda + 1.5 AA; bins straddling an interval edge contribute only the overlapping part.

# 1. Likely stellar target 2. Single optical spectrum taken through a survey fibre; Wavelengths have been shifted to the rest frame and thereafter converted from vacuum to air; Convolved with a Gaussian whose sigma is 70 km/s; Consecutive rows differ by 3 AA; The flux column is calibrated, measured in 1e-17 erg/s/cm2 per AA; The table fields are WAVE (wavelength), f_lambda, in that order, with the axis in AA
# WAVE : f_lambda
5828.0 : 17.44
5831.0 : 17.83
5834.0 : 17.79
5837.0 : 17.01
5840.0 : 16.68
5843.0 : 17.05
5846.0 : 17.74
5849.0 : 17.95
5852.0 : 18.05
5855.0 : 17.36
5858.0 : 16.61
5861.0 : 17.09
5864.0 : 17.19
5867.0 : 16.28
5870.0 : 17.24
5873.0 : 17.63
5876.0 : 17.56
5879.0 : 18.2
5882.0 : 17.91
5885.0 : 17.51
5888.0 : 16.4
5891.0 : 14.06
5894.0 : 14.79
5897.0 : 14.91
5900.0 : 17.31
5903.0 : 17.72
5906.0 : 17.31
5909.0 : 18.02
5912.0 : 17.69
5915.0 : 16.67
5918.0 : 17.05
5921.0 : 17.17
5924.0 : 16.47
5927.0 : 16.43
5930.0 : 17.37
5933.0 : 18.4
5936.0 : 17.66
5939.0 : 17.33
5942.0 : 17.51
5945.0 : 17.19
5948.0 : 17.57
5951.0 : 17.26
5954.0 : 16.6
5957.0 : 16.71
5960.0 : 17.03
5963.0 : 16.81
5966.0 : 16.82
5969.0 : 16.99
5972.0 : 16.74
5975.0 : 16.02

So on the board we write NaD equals 0.9 AA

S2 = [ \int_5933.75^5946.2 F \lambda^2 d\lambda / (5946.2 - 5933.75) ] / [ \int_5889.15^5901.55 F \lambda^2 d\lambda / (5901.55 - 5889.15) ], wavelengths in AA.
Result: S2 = 1.16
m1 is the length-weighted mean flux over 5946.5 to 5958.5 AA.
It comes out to 17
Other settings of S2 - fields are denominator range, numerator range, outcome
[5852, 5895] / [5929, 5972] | 1.04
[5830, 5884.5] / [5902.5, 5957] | 1.02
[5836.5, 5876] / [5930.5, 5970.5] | 1.03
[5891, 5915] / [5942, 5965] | 1.04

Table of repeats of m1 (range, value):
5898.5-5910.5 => 17.6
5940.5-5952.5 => 17.4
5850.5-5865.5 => 17.3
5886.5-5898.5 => 15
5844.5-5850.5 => 17.8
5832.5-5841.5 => 17.2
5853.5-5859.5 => 17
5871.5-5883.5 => 17.8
